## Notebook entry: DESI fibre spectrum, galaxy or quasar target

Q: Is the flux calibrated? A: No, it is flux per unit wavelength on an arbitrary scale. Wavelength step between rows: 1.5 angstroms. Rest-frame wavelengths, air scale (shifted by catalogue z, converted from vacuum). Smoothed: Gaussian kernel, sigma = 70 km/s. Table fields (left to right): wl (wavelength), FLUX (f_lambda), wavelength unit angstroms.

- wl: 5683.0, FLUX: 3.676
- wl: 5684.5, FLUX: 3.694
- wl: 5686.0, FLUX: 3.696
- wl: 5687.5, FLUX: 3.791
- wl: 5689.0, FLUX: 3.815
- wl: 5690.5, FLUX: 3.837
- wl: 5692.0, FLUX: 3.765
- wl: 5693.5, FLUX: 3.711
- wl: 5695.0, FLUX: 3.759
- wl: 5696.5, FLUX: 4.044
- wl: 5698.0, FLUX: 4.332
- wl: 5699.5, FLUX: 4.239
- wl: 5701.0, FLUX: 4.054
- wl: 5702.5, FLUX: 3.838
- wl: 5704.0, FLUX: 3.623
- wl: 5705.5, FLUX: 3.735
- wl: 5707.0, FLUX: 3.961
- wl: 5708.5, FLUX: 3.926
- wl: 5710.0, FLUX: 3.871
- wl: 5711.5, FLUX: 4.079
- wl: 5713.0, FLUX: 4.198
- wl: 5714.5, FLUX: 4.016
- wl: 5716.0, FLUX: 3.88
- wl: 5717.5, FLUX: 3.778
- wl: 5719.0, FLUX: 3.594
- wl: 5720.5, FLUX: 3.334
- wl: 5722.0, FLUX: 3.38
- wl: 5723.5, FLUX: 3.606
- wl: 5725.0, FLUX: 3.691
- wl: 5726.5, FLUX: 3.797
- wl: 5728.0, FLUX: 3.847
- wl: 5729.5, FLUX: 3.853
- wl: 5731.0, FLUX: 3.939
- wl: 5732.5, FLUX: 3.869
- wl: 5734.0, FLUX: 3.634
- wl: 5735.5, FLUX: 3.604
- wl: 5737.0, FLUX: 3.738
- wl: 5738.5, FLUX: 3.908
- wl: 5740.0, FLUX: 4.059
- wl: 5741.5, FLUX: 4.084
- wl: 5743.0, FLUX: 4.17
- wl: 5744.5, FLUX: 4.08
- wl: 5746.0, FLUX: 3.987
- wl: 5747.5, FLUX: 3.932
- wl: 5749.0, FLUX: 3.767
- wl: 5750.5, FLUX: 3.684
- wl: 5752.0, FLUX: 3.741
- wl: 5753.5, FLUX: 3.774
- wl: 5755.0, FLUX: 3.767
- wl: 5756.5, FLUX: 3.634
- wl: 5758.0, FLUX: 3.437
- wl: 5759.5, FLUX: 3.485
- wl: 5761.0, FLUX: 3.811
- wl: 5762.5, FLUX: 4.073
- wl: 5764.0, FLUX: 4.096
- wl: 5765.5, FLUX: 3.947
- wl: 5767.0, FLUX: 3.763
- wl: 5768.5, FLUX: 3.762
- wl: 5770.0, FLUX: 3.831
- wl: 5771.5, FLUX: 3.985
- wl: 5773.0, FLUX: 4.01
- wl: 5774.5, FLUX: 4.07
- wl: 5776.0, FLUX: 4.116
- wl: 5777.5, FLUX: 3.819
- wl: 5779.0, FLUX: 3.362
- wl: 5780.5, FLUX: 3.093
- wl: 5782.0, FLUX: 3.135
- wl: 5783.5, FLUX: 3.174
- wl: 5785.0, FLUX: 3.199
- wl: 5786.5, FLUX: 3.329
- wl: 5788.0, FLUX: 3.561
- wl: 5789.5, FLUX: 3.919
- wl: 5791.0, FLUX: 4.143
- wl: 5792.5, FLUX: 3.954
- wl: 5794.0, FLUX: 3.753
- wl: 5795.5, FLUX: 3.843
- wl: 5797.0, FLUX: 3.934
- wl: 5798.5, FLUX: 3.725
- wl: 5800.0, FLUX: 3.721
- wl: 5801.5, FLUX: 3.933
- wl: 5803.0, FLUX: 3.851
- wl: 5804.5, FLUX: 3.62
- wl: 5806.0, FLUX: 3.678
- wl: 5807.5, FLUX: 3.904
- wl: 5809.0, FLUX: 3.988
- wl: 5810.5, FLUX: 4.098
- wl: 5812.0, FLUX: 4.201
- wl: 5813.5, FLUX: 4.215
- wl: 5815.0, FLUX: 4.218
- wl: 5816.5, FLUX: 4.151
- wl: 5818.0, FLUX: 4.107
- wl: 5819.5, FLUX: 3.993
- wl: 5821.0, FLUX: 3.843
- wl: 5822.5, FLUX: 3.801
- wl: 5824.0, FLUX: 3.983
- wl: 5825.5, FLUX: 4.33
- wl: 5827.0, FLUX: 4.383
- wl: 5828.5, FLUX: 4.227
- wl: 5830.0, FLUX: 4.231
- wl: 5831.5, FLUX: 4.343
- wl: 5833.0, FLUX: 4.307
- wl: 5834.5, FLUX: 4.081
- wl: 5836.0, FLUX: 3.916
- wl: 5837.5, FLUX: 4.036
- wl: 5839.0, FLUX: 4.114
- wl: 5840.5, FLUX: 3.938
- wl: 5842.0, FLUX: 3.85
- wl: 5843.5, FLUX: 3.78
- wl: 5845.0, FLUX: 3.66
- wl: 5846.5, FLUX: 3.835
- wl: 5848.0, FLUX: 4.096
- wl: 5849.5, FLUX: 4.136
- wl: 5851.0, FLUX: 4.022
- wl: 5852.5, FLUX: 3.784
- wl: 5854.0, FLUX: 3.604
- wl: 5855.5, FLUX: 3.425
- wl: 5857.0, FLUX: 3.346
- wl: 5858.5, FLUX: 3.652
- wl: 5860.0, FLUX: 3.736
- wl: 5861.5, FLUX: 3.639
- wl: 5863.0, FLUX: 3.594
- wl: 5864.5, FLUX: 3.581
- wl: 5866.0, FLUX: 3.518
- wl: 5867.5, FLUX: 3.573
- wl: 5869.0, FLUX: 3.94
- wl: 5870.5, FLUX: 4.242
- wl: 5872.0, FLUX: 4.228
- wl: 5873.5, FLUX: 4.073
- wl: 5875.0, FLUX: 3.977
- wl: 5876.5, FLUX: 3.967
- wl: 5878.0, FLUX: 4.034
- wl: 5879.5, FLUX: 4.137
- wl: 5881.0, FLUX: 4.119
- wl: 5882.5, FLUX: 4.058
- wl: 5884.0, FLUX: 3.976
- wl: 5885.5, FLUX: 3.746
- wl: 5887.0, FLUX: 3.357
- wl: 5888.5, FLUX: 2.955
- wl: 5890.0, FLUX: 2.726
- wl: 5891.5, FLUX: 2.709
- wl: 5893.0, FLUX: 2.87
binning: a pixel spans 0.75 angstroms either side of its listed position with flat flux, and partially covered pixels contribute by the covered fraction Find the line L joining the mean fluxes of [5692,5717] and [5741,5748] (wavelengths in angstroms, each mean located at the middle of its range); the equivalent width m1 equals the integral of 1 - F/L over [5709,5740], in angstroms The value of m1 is 1.6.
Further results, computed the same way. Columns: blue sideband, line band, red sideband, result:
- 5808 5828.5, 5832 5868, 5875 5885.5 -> 2.3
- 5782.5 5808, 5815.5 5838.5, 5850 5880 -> -2.2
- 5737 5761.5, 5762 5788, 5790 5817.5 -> 1.3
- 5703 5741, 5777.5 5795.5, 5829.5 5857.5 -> 1.5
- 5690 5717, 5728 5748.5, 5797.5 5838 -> 0.3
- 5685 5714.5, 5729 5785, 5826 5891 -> 1.6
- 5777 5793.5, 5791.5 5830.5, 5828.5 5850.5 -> -2.4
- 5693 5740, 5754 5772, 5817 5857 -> 0.4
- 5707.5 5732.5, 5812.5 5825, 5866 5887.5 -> -0.5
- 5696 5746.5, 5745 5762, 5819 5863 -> 0.7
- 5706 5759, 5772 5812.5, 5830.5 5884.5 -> 1.2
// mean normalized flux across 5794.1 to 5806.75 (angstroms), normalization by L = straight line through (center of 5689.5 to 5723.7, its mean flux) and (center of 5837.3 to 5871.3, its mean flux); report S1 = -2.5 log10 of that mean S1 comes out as 0.01 mag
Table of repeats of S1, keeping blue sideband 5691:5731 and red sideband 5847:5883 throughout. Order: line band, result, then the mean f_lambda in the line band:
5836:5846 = -0.013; 3.9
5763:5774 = -0.021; 3.92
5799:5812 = -0.005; 3.87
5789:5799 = -0.014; 3.9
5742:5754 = -0.015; 3.9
